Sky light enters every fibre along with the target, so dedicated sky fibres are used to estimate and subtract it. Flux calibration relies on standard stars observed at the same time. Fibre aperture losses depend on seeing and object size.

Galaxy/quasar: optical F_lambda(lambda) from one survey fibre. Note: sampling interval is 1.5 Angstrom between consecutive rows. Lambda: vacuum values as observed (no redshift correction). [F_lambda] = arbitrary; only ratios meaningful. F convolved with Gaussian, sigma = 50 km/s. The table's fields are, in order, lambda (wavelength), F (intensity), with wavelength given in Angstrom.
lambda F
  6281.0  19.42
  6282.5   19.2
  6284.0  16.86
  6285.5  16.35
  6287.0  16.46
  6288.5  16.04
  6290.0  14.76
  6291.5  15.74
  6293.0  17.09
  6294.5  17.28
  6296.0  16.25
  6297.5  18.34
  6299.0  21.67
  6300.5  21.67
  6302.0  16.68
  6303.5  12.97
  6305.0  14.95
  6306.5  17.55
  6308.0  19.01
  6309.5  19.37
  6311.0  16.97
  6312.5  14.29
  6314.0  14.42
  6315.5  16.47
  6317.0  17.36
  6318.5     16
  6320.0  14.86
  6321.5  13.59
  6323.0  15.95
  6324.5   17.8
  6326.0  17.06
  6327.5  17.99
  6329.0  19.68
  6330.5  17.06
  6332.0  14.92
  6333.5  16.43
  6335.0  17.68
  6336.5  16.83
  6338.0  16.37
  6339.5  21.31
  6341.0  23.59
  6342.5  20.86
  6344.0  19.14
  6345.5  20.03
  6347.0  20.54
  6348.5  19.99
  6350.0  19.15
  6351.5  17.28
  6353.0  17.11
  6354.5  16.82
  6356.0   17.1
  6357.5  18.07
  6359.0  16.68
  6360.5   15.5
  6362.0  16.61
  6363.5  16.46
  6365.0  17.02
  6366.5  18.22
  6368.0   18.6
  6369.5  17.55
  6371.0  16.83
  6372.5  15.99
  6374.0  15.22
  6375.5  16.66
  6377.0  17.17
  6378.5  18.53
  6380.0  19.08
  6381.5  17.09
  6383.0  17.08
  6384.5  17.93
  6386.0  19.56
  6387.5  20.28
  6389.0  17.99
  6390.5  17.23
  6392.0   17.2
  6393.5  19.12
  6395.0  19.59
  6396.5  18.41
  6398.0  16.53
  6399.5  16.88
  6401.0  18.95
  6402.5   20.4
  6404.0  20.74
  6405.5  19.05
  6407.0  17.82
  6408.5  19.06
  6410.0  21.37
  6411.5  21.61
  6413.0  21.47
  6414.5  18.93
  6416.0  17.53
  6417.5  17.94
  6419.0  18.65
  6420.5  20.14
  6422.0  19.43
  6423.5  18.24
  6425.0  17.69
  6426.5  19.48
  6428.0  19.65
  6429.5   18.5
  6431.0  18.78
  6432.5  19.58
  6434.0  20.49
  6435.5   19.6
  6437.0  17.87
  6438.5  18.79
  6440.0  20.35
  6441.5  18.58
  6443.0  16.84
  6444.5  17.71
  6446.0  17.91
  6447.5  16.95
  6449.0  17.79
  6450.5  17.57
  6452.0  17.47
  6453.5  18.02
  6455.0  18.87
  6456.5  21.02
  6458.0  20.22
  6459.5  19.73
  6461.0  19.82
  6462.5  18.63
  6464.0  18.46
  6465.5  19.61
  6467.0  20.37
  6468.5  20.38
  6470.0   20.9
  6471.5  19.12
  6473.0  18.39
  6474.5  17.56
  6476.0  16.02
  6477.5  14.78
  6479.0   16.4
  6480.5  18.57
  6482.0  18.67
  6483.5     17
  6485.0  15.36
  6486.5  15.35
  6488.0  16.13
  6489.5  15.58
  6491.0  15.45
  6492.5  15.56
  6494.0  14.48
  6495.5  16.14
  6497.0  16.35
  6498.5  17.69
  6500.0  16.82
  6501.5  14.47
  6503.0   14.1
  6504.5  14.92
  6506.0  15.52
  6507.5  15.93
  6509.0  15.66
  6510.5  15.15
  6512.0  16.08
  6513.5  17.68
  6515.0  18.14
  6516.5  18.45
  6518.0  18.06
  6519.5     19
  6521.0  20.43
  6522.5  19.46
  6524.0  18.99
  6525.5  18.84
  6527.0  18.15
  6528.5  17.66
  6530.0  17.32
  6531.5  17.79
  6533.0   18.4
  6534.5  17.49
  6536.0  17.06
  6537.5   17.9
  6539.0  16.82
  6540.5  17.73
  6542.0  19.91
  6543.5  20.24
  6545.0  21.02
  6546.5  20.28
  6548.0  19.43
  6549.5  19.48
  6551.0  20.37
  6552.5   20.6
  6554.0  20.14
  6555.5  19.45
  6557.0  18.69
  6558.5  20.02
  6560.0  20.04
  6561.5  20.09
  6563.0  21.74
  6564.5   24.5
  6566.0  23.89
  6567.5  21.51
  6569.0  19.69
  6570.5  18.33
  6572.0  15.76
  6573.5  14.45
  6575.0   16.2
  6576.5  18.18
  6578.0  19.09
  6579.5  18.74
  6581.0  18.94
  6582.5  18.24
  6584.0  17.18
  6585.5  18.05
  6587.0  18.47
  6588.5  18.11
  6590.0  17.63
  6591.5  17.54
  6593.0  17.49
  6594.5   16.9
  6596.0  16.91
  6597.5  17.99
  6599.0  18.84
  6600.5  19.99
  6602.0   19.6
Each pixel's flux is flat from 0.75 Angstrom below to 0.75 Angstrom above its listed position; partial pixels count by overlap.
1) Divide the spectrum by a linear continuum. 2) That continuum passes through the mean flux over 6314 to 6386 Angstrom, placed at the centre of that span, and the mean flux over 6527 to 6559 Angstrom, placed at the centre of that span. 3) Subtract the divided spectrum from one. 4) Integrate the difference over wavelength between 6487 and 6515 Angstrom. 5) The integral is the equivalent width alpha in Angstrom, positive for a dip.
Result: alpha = 4.21 Angstrom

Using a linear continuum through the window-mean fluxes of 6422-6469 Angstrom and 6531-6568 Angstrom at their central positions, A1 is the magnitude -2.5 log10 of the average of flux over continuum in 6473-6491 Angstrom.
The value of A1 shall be 0.16 mag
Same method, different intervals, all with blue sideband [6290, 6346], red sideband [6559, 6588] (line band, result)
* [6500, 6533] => 0.090 mag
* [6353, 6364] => 0.056 mag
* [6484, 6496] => 0.193 mag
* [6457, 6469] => -0.074 mag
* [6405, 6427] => -0.069 mag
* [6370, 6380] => 0.053 mag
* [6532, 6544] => 0.043 mag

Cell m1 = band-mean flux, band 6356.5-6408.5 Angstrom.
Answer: 17.8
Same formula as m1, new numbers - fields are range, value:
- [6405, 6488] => 18.6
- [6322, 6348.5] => 18.4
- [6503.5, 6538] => 17.5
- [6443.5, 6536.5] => 17.5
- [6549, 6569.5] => 20.8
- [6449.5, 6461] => 19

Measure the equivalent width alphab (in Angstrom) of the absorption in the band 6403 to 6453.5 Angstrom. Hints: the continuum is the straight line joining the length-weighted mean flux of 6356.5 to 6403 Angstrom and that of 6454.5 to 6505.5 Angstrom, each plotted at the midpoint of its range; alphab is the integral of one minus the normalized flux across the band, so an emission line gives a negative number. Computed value -3.8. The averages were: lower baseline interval 17.7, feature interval 18.9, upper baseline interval 17.4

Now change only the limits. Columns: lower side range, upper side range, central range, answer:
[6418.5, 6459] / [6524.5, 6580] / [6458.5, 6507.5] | 4.6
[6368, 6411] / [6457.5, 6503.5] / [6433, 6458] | -1.2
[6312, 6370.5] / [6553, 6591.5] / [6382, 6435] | -2.9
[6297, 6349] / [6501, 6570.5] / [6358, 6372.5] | 0.7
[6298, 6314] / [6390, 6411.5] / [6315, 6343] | 0.5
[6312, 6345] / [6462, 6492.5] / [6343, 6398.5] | -1.5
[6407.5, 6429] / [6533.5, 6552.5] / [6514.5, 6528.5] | 0.2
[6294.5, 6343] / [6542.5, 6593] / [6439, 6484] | -0.1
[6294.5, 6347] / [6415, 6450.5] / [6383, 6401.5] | 0.0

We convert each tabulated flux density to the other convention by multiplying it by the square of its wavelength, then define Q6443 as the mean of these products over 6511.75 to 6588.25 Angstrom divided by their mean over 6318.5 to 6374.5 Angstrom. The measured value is 1.14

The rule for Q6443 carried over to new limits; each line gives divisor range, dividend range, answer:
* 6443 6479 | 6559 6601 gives 1.05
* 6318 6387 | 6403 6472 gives 1.11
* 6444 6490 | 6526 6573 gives 1.10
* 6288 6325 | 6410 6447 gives 1.19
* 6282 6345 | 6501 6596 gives 1.15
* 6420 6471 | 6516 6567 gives 1.05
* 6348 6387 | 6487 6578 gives 1.09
